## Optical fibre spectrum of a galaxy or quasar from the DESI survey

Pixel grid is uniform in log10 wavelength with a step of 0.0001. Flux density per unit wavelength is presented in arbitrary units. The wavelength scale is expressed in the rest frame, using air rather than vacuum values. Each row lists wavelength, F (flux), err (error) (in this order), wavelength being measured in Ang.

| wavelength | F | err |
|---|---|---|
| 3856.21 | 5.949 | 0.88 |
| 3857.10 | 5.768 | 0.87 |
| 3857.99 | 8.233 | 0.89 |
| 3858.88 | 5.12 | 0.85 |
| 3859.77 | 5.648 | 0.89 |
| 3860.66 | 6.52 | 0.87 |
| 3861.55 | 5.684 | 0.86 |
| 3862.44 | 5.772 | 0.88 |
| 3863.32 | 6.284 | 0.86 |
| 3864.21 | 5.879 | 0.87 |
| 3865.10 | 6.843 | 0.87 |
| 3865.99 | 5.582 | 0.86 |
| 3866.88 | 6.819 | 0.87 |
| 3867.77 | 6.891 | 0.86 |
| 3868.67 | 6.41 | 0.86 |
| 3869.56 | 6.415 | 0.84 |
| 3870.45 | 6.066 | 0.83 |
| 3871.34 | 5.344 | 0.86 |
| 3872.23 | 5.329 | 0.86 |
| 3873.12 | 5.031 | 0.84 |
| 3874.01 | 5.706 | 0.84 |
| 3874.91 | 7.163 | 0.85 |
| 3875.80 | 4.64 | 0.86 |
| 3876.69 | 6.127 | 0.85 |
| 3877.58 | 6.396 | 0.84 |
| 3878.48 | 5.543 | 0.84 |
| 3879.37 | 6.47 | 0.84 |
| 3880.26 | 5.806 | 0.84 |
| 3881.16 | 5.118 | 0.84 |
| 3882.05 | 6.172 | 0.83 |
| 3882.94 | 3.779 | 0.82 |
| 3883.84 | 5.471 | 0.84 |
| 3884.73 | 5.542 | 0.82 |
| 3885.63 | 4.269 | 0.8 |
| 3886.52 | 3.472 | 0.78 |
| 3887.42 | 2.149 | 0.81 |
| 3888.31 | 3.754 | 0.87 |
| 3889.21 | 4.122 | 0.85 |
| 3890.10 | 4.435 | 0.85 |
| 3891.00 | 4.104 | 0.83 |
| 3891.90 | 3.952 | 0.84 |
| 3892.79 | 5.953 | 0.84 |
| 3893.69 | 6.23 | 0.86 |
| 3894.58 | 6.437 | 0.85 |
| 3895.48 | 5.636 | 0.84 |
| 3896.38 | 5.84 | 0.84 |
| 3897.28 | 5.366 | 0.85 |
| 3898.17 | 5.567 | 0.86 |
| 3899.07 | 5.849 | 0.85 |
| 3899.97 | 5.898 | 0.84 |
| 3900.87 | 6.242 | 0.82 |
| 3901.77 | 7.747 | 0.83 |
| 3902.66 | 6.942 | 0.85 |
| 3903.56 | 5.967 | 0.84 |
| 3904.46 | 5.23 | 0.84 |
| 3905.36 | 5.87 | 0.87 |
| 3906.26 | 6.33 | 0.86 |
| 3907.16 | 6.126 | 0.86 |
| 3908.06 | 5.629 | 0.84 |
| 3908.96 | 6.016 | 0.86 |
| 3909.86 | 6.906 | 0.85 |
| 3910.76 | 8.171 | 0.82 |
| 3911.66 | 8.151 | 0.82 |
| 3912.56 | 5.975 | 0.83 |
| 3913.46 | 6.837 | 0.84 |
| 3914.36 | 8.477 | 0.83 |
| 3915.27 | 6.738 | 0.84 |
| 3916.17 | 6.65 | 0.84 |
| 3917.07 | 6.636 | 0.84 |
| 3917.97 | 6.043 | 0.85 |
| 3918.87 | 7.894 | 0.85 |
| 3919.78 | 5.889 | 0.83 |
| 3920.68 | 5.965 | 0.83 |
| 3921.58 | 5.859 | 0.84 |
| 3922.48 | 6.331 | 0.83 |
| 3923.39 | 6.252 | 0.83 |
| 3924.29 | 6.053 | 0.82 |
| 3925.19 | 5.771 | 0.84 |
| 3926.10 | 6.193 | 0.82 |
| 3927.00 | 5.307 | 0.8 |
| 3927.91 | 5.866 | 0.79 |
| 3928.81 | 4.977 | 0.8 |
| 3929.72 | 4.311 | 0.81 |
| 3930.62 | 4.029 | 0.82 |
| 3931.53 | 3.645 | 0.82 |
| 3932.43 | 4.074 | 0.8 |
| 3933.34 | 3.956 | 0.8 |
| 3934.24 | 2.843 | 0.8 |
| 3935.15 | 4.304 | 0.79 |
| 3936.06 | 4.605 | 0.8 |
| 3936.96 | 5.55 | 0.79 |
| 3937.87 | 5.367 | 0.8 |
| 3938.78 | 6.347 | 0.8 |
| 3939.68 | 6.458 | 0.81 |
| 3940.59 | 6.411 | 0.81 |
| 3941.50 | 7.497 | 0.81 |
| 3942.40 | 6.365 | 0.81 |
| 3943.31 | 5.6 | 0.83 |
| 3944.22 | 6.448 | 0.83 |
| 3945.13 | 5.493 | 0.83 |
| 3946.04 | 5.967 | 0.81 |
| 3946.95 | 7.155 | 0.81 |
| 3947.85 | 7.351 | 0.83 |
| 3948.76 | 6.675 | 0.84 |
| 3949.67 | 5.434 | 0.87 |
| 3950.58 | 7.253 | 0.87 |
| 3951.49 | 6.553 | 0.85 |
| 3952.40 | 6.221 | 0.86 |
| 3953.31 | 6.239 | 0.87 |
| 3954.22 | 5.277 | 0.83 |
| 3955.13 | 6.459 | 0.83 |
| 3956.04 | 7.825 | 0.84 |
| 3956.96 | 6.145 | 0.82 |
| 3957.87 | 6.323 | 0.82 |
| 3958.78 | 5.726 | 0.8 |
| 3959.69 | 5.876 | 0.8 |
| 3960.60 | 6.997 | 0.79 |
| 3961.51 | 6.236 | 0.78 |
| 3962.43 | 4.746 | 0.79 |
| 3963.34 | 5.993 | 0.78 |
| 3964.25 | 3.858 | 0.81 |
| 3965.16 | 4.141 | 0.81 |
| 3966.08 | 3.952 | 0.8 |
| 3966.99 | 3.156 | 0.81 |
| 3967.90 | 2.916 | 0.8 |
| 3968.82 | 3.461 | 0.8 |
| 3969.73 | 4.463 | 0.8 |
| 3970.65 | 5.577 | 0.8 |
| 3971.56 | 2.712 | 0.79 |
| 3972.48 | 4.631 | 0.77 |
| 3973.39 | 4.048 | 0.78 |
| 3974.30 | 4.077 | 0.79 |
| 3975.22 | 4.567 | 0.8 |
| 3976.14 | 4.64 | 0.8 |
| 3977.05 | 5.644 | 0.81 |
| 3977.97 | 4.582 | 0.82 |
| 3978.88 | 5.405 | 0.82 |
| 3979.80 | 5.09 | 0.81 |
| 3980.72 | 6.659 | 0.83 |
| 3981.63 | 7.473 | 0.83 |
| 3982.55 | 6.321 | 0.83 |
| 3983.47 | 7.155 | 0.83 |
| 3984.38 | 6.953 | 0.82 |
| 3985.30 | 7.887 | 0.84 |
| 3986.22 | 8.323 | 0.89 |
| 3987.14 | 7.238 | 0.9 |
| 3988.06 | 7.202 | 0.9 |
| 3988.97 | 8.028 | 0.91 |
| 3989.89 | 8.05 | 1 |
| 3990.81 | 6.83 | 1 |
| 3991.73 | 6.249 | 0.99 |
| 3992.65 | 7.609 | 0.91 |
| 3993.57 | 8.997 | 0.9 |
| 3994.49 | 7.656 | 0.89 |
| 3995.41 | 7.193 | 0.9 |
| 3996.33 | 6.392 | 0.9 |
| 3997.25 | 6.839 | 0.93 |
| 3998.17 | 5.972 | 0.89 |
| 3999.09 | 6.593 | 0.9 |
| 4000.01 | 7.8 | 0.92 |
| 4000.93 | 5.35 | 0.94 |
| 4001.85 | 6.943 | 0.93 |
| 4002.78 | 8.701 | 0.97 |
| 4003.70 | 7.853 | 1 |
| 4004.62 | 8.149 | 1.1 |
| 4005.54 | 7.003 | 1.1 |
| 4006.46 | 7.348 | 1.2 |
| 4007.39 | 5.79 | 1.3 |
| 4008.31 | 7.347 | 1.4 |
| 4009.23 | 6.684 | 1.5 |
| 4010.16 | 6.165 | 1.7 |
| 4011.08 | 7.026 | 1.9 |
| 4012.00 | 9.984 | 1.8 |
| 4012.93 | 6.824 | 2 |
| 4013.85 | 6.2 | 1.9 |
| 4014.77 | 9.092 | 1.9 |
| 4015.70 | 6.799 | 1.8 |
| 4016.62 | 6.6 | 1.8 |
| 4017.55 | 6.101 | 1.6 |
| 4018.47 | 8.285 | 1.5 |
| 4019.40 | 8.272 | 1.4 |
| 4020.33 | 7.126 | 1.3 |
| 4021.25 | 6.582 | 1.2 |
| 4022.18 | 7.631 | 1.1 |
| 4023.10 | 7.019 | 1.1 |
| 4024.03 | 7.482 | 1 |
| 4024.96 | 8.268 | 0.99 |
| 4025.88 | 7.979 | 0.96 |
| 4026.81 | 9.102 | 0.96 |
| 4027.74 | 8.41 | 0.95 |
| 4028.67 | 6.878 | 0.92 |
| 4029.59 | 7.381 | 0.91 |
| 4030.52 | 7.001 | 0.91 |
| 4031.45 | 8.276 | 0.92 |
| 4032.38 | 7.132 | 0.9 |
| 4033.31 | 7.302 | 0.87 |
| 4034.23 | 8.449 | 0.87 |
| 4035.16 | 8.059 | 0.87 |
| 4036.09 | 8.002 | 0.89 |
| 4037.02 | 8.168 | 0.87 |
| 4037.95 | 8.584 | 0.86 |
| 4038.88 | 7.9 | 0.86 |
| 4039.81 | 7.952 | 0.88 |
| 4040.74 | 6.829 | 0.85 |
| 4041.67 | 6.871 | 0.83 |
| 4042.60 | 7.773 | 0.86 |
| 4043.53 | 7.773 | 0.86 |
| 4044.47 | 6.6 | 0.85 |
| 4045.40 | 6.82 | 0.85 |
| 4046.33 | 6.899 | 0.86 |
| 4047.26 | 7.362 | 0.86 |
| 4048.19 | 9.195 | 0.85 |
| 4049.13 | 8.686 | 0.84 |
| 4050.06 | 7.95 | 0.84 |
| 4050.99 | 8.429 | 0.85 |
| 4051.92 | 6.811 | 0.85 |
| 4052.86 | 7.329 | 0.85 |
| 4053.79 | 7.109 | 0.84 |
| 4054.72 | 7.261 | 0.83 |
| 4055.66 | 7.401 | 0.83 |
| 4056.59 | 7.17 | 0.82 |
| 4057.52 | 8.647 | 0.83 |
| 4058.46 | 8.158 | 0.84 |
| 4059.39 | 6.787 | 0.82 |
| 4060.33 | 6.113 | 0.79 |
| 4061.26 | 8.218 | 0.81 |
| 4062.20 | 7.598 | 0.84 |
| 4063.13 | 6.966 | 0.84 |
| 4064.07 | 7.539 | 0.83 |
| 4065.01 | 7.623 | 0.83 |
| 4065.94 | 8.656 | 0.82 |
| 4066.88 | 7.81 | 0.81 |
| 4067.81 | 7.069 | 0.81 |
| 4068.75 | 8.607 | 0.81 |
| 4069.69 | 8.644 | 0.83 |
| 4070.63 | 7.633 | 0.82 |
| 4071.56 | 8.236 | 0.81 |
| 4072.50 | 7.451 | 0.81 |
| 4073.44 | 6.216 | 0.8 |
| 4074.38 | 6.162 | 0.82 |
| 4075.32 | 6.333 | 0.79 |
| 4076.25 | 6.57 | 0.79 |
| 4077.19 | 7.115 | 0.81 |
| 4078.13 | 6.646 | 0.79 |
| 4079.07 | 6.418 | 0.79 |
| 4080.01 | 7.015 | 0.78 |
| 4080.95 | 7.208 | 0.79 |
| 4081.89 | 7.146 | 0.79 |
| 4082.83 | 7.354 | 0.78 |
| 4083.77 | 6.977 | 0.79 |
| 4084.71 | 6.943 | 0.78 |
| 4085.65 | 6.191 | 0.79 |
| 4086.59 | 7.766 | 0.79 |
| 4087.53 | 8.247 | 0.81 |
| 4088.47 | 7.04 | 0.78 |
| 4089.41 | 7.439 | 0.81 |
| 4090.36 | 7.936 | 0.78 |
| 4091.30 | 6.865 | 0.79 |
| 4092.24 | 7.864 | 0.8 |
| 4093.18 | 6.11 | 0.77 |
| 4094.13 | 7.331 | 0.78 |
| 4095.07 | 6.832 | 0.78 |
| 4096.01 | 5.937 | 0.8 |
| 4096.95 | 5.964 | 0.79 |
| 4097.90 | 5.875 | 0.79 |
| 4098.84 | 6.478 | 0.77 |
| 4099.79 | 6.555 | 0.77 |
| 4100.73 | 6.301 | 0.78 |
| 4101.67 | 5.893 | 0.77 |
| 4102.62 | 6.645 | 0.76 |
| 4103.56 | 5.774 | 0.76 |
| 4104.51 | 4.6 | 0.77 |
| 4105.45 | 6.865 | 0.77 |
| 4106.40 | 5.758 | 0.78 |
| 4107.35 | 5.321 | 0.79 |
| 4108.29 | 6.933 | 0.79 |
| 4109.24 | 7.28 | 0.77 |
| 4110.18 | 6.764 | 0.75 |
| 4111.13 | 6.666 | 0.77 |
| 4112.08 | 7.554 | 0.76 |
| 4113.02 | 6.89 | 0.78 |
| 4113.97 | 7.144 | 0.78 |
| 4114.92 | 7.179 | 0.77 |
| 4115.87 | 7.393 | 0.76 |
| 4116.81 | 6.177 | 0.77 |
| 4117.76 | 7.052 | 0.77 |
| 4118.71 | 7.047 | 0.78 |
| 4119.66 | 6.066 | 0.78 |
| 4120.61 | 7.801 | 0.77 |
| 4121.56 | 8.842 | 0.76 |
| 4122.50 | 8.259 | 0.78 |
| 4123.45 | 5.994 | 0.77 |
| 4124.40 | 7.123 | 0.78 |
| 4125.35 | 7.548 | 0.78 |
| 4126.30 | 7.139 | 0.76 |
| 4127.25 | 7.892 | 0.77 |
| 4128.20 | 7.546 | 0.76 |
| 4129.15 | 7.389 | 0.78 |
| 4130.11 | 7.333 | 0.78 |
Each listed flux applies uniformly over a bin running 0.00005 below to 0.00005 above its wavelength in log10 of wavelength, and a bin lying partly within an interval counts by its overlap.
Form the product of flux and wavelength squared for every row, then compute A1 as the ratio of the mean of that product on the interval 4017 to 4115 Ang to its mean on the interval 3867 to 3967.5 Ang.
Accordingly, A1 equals 1.36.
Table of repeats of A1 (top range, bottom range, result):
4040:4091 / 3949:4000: 1.29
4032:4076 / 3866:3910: 1.47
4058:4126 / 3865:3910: 1.39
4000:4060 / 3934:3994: 1.32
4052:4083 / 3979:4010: 1.07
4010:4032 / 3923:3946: 1.47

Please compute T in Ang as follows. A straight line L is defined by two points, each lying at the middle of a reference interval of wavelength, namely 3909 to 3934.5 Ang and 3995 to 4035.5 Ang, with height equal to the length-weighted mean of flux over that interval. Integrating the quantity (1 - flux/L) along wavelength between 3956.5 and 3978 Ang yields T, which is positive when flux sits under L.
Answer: 5.99 Ang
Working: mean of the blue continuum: 5.94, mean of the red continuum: 7.35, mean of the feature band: 4.77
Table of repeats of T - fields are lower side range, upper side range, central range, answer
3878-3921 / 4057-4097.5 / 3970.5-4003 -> 0.53 Ang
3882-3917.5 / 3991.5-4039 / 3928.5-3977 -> 9.03 Ang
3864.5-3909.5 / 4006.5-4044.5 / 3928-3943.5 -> 2.94 Ang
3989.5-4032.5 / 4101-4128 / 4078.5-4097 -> -0.20 Ang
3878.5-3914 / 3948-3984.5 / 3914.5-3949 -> -1.51 Ang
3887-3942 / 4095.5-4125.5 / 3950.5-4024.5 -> -3.73 Ang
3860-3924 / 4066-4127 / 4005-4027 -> -2.71 Ang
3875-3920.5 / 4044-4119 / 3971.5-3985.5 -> 1.88 Ang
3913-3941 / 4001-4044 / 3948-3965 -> 0.38 Ang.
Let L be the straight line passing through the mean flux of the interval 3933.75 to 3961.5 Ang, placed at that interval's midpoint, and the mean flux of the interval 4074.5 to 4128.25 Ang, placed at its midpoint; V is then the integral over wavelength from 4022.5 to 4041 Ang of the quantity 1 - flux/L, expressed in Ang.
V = -3.71 Ang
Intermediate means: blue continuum 6.09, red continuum 6.86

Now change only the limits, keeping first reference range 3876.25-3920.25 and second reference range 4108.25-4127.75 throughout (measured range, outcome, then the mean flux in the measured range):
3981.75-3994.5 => -2.1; 7.46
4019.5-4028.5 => -1.5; 7.72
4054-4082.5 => -1.9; 7.34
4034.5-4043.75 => -1.5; 7.81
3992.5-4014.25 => -2.3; 7.18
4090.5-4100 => 0.6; 6.63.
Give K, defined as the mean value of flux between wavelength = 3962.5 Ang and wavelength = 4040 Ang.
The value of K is 6.72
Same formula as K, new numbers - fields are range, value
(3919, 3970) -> 5.56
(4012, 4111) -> 7.26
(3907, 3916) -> 6.92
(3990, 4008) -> 7.14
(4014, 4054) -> 7.63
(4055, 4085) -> 7.33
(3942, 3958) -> 6.38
